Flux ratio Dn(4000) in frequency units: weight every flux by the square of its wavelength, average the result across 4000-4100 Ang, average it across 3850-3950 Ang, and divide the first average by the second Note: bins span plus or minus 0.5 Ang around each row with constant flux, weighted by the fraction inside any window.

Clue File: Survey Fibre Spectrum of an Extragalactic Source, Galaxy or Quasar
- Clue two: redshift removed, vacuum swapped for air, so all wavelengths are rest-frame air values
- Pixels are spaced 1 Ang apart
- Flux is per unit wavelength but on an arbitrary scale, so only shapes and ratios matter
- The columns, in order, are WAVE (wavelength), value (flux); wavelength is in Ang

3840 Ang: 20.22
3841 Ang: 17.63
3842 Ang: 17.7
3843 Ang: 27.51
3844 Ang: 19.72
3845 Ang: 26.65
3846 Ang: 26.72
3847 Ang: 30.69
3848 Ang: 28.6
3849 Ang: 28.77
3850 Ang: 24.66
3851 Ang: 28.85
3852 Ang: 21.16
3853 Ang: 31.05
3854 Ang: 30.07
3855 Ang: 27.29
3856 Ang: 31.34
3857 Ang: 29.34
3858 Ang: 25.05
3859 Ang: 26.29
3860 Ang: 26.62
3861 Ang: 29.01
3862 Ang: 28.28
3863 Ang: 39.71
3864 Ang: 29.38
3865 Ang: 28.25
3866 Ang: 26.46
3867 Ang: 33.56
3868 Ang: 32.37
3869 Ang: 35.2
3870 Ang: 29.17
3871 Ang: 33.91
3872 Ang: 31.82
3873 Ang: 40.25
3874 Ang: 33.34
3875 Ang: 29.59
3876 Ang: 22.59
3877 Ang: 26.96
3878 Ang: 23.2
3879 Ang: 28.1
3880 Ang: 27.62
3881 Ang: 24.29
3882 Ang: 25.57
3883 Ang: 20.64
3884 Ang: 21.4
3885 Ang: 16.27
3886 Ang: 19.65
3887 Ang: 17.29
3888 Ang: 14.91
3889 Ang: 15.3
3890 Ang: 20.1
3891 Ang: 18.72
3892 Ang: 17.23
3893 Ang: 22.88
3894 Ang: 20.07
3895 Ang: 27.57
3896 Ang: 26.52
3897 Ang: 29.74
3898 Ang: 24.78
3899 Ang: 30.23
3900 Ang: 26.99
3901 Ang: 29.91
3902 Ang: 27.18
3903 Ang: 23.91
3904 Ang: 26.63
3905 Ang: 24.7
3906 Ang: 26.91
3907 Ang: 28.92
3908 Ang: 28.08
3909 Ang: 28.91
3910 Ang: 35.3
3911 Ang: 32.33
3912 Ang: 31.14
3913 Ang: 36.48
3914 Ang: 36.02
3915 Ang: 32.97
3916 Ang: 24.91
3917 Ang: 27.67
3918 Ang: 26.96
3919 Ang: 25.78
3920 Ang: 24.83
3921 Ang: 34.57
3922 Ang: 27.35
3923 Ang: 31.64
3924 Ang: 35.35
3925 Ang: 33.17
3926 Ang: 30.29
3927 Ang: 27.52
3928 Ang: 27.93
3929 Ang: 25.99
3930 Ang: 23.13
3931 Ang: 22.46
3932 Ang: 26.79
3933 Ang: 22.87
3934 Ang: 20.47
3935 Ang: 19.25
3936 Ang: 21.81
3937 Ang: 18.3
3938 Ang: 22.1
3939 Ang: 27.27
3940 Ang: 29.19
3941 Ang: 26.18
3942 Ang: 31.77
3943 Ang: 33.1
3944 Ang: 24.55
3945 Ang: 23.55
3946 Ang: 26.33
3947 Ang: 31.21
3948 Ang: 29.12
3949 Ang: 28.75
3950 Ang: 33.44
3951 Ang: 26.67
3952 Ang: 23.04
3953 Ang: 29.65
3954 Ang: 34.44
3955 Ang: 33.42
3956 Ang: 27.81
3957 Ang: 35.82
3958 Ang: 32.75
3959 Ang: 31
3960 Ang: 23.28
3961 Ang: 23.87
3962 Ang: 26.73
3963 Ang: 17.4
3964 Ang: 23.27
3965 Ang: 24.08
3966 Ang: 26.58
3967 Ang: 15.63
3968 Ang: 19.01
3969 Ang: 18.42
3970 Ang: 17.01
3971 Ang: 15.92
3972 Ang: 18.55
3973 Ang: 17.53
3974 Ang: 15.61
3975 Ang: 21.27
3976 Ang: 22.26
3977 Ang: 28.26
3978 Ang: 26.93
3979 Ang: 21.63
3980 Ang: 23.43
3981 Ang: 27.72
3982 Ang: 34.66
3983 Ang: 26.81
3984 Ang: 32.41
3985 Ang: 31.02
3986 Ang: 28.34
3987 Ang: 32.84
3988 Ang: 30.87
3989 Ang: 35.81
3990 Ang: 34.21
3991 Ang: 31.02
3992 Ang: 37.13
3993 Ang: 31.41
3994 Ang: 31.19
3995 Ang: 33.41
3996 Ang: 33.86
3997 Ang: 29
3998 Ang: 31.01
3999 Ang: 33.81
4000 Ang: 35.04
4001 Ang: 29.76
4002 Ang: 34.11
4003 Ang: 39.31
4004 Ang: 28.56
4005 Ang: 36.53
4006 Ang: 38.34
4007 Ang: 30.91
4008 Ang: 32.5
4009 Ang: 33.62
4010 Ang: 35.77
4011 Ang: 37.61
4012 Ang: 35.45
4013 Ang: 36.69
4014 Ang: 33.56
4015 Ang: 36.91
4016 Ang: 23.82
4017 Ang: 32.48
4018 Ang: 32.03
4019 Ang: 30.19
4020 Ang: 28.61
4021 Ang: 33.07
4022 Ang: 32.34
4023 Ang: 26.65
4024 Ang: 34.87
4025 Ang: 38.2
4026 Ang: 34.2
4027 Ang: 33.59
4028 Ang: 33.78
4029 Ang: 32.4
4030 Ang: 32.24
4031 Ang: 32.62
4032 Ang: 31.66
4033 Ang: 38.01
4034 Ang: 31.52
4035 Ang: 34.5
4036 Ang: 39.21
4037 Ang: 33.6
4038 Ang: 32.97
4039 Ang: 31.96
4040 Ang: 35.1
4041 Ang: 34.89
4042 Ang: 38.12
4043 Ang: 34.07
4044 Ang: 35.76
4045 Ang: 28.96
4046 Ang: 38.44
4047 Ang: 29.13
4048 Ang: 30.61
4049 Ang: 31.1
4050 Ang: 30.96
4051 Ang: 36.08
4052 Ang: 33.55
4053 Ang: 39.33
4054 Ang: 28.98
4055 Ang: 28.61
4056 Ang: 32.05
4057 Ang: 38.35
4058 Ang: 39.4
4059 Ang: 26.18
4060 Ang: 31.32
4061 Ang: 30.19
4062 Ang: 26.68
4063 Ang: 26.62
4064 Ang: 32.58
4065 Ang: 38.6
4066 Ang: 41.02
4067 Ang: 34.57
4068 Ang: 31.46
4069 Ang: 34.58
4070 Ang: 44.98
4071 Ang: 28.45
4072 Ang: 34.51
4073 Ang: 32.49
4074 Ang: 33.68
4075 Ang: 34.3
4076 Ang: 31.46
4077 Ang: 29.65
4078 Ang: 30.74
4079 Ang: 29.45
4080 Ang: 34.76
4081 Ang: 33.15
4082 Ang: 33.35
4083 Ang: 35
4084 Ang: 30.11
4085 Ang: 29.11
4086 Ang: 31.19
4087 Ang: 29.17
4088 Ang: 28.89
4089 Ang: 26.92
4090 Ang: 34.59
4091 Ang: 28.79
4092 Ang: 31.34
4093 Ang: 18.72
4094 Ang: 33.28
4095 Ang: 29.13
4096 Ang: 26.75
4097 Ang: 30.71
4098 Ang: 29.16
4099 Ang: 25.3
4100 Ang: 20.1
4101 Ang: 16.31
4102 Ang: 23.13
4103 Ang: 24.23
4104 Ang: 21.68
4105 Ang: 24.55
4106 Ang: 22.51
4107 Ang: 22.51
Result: 1.3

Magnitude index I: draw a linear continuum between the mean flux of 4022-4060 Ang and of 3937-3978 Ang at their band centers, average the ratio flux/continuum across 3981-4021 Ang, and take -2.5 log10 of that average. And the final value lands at -0.11 mag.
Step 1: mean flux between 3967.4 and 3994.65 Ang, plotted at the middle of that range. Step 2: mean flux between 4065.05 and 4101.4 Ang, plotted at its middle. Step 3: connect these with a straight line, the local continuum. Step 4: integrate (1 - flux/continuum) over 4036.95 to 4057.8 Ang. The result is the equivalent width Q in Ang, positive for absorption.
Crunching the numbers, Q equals -3.0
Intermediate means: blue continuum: 26.3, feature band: 33.5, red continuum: 30.9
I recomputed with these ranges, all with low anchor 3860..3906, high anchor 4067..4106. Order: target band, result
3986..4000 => -0.17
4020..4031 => -0.15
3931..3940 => 0.19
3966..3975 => 0.47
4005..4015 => -0.23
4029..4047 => -0.18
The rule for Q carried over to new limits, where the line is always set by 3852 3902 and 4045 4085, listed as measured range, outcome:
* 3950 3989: 5.3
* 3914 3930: -0.6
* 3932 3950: 1.8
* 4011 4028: -0.8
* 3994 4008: -1.1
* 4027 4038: -0.7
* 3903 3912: -0.4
